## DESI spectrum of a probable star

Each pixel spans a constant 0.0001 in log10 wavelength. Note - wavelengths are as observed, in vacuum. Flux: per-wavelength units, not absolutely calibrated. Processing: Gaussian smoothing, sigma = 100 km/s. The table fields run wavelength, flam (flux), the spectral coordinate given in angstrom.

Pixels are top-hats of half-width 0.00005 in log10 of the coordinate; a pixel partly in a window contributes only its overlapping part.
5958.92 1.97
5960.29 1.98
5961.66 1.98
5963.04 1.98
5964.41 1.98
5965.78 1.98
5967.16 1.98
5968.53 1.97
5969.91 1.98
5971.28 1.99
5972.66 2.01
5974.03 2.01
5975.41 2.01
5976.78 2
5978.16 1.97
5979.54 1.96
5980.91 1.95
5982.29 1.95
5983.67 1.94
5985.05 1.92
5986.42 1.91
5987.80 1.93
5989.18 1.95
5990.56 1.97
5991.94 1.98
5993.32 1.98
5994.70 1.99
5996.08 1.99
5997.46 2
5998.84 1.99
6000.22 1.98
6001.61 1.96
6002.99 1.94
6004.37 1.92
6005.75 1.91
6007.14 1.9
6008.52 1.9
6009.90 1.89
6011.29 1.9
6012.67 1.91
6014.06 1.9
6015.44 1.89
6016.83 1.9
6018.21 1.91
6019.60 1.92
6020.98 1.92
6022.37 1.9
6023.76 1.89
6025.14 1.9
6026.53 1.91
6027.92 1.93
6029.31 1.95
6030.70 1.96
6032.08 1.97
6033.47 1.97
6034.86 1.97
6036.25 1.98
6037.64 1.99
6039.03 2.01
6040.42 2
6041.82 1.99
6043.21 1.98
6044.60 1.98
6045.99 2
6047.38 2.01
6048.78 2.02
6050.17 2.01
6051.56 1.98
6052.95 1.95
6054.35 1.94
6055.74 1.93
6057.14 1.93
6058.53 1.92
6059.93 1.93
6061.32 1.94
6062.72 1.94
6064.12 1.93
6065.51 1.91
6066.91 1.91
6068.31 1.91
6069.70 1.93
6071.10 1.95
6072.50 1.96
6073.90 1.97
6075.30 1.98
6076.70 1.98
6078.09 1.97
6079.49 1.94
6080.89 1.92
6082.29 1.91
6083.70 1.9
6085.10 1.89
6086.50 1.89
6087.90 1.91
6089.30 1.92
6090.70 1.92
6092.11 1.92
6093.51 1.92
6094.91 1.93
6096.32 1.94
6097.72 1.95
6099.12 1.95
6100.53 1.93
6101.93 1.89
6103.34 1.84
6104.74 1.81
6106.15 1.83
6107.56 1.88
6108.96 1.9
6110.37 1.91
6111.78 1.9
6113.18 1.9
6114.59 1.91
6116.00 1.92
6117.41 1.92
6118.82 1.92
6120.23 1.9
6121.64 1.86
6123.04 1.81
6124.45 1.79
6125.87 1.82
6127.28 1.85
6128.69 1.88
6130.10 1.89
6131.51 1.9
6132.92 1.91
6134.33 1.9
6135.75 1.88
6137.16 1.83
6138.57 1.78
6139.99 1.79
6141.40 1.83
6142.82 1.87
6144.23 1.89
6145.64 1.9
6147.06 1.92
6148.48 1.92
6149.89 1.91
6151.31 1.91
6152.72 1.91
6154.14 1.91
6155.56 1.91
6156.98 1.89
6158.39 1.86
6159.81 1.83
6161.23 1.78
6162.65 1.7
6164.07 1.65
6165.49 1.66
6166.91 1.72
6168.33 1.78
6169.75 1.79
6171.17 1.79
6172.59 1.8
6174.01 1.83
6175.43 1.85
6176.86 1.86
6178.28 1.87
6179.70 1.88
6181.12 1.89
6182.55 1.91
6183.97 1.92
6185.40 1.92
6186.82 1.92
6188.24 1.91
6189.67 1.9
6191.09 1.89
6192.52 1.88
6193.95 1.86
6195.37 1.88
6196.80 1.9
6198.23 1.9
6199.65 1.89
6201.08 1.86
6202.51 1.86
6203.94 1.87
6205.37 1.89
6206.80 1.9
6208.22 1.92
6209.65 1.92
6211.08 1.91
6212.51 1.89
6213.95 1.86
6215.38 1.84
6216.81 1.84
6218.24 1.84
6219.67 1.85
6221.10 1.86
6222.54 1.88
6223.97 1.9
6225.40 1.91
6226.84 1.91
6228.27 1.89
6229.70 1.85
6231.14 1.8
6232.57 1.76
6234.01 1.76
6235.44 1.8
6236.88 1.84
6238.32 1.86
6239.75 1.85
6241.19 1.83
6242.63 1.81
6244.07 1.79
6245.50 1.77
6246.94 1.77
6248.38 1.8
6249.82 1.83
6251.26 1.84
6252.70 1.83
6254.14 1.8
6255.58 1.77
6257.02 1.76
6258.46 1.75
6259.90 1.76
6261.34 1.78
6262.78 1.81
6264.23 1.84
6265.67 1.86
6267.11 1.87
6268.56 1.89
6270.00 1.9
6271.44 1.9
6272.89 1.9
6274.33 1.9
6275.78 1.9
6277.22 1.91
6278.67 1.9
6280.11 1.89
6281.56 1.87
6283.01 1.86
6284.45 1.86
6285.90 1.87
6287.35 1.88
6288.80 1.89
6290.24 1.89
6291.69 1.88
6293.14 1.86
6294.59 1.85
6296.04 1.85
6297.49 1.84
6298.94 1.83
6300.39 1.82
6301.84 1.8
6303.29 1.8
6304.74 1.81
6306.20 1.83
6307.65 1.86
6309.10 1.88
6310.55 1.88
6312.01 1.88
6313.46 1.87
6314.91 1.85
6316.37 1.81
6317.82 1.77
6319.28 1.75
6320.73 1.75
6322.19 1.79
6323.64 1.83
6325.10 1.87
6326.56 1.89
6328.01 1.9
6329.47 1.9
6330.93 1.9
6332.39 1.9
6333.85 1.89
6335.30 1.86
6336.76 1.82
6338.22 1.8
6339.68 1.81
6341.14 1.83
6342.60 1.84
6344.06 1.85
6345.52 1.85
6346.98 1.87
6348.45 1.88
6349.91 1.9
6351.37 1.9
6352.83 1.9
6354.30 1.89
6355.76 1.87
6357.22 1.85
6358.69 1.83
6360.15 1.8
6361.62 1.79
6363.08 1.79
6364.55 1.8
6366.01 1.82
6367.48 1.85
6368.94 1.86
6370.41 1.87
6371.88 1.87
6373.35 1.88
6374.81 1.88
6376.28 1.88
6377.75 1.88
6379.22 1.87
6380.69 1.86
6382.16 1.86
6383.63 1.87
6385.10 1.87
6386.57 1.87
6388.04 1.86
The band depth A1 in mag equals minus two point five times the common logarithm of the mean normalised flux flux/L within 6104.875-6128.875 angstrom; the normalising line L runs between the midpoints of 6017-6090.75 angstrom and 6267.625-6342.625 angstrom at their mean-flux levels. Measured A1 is 0.03 mag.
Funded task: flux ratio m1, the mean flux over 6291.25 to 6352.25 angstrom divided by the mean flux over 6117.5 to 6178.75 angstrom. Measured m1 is 1.0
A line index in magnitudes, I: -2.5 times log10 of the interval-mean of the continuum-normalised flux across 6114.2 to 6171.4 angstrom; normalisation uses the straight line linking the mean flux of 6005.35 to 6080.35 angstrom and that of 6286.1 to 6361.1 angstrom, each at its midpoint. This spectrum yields 0.04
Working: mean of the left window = 1.94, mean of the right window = 1.85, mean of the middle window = 1.85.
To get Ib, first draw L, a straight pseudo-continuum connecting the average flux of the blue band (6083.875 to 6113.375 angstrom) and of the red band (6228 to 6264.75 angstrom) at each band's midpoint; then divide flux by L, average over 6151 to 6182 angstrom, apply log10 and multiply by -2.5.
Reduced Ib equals 0.02 mag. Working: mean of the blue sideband 1.9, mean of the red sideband 1.8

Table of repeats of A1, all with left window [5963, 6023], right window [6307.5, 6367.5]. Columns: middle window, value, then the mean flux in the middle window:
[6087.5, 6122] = 0.01 mag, 1.9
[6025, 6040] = -0.01 mag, 1.96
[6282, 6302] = 0.00 mag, 1.86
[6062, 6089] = 0.00 mag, 1.93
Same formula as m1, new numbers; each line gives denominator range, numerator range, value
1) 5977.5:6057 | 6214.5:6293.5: 0.95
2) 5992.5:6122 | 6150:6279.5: 0.96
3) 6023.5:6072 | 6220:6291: 0.94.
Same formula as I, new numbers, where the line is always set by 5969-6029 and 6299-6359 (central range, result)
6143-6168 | 0.034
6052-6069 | -0.002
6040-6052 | -0.037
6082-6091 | 0.008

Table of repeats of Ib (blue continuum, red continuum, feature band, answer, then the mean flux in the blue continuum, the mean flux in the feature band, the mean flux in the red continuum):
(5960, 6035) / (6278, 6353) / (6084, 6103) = 0.00 mag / 1.95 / 1.92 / 1.85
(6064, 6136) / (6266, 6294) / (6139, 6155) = 0.01 mag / 1.9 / 1.89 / 1.88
